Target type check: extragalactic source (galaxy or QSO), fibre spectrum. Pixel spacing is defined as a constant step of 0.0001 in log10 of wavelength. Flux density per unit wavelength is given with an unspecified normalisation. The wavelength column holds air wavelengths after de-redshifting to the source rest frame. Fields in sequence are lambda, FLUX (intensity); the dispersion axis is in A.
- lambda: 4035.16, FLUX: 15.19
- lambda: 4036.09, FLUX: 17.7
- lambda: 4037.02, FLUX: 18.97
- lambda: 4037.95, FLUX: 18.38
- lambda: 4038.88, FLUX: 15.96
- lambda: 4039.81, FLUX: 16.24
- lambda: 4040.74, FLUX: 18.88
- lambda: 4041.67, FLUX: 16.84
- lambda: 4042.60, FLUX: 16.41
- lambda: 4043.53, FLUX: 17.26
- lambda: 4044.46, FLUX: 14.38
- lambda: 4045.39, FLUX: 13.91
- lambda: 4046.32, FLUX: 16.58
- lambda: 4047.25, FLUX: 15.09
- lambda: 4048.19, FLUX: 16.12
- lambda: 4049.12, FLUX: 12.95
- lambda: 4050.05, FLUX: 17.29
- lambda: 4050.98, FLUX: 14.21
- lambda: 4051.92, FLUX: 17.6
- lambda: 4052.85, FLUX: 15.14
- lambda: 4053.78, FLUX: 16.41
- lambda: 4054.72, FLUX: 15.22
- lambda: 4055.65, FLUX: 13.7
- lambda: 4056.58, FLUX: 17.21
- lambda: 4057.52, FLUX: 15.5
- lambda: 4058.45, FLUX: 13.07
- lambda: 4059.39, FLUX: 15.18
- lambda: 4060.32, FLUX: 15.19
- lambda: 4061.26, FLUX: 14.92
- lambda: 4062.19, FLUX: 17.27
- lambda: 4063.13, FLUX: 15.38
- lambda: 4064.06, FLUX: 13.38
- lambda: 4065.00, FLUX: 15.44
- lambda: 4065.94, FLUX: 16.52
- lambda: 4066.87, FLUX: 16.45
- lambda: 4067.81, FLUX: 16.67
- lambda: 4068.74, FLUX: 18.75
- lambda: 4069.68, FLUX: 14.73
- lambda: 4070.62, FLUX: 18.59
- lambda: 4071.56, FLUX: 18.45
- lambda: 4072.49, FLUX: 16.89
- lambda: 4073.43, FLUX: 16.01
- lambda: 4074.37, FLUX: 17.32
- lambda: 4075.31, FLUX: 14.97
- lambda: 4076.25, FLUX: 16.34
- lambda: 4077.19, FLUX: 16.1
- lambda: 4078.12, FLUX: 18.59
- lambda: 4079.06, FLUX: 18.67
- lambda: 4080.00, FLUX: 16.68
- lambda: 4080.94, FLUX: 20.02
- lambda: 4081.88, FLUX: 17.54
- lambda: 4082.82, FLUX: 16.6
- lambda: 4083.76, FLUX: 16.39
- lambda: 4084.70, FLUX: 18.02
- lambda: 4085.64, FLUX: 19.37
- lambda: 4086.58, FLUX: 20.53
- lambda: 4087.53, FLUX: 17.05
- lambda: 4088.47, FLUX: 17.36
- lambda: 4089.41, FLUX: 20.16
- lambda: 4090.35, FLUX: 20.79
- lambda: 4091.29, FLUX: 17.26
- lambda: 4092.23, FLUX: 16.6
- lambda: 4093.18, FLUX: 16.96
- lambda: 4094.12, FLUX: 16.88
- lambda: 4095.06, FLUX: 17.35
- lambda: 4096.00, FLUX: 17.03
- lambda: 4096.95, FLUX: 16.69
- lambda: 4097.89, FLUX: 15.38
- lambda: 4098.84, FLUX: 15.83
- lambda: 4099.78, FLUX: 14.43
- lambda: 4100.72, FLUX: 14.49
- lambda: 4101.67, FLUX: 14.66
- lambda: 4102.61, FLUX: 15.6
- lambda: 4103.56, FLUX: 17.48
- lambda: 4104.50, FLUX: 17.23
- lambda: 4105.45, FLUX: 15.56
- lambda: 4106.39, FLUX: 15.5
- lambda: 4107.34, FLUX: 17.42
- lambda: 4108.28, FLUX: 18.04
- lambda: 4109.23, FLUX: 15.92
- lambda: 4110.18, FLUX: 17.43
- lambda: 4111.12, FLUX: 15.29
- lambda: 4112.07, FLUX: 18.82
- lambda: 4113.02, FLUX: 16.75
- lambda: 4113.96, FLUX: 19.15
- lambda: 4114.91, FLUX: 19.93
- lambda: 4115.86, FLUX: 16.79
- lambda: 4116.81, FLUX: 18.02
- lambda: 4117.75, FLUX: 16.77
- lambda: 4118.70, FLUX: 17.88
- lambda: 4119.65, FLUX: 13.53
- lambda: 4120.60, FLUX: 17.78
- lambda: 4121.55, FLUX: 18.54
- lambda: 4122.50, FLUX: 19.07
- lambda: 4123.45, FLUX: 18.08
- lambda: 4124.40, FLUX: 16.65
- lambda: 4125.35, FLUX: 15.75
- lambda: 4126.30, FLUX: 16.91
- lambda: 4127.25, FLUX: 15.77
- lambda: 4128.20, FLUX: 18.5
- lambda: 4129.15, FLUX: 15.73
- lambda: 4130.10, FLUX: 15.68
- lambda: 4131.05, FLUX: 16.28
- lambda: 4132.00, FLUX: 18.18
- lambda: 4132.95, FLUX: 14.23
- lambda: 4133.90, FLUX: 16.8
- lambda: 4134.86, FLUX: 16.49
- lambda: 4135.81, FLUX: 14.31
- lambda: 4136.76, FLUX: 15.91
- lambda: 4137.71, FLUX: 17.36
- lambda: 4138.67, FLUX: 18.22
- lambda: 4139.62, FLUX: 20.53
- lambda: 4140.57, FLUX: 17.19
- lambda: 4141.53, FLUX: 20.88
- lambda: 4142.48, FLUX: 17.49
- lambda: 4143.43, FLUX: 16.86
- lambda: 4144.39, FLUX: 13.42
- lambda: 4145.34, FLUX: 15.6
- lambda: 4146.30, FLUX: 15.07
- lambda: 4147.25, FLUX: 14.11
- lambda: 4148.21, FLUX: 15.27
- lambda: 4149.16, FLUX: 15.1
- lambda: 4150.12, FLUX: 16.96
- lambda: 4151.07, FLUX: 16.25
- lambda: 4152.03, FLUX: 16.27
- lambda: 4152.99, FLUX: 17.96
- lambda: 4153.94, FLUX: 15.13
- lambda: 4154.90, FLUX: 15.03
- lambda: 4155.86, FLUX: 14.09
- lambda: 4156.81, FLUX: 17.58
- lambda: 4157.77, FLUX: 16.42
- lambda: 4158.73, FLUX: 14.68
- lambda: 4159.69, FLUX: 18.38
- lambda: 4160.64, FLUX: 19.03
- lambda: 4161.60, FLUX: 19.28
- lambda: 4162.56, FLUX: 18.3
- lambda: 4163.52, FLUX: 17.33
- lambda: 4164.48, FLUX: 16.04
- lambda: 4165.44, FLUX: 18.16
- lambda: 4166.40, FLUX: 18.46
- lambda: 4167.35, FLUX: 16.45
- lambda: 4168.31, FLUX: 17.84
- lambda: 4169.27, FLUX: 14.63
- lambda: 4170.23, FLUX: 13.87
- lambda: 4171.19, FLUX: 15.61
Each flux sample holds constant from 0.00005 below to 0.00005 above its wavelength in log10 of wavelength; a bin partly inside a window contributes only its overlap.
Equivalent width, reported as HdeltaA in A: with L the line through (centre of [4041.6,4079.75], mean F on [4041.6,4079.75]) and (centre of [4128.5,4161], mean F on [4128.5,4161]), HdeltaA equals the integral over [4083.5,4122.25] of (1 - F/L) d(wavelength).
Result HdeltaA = -2.22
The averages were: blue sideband 16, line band 17.2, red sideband 16.4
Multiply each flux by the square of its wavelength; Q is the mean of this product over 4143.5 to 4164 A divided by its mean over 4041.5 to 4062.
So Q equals 1.10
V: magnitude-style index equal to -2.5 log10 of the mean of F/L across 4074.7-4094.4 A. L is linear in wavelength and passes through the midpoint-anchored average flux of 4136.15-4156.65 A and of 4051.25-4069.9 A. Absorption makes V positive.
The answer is -0.121 mag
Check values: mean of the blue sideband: 15.7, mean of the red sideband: 16.4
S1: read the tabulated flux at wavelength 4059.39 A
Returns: 15.18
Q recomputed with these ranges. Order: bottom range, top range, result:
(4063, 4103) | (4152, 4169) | 1.04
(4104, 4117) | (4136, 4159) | 0.97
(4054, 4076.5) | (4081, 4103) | 1.09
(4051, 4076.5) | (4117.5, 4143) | 1.10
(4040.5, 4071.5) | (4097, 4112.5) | 1.05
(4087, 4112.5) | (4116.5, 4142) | 1.03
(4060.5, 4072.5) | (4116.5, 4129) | 1.07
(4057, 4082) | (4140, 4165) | 1.05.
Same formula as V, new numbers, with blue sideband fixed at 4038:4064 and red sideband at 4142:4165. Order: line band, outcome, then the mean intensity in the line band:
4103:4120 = -0.07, 17.1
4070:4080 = -0.08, 17.1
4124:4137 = 0.00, 16.2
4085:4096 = -0.14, 18.2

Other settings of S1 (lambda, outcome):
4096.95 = 16.69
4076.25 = 16.34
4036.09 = 17.7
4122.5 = 19.07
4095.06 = 17.35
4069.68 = 14.73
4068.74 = 18.75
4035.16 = 15.19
